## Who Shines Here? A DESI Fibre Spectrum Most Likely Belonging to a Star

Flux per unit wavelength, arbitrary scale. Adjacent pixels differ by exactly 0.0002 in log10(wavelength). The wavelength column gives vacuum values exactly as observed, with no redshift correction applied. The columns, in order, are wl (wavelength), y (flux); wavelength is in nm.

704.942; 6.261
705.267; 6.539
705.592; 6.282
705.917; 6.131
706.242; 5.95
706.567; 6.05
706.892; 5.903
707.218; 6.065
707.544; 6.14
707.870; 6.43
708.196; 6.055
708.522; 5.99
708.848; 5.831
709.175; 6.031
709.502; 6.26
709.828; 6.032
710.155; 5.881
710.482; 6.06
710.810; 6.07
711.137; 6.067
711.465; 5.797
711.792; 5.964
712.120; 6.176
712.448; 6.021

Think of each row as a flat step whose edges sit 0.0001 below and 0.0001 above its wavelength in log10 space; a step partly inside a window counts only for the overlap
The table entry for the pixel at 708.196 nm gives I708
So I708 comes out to 6.055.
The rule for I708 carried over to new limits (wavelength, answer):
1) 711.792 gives 5.964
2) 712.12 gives 6.176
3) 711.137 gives 6.067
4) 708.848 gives 5.831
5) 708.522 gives 5.99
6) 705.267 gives 6.539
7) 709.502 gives 6.26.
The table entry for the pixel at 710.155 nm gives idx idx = 5.881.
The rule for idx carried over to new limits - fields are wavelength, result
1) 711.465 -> 5.797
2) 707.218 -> 6.065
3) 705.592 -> 6.282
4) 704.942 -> 6.261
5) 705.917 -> 6.131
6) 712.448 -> 6.021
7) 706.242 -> 5.95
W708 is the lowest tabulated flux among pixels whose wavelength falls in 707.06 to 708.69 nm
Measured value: 5.99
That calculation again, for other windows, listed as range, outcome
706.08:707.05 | 5.903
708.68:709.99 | 5.831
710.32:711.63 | 5.797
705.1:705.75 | 6.282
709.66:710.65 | 5.881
